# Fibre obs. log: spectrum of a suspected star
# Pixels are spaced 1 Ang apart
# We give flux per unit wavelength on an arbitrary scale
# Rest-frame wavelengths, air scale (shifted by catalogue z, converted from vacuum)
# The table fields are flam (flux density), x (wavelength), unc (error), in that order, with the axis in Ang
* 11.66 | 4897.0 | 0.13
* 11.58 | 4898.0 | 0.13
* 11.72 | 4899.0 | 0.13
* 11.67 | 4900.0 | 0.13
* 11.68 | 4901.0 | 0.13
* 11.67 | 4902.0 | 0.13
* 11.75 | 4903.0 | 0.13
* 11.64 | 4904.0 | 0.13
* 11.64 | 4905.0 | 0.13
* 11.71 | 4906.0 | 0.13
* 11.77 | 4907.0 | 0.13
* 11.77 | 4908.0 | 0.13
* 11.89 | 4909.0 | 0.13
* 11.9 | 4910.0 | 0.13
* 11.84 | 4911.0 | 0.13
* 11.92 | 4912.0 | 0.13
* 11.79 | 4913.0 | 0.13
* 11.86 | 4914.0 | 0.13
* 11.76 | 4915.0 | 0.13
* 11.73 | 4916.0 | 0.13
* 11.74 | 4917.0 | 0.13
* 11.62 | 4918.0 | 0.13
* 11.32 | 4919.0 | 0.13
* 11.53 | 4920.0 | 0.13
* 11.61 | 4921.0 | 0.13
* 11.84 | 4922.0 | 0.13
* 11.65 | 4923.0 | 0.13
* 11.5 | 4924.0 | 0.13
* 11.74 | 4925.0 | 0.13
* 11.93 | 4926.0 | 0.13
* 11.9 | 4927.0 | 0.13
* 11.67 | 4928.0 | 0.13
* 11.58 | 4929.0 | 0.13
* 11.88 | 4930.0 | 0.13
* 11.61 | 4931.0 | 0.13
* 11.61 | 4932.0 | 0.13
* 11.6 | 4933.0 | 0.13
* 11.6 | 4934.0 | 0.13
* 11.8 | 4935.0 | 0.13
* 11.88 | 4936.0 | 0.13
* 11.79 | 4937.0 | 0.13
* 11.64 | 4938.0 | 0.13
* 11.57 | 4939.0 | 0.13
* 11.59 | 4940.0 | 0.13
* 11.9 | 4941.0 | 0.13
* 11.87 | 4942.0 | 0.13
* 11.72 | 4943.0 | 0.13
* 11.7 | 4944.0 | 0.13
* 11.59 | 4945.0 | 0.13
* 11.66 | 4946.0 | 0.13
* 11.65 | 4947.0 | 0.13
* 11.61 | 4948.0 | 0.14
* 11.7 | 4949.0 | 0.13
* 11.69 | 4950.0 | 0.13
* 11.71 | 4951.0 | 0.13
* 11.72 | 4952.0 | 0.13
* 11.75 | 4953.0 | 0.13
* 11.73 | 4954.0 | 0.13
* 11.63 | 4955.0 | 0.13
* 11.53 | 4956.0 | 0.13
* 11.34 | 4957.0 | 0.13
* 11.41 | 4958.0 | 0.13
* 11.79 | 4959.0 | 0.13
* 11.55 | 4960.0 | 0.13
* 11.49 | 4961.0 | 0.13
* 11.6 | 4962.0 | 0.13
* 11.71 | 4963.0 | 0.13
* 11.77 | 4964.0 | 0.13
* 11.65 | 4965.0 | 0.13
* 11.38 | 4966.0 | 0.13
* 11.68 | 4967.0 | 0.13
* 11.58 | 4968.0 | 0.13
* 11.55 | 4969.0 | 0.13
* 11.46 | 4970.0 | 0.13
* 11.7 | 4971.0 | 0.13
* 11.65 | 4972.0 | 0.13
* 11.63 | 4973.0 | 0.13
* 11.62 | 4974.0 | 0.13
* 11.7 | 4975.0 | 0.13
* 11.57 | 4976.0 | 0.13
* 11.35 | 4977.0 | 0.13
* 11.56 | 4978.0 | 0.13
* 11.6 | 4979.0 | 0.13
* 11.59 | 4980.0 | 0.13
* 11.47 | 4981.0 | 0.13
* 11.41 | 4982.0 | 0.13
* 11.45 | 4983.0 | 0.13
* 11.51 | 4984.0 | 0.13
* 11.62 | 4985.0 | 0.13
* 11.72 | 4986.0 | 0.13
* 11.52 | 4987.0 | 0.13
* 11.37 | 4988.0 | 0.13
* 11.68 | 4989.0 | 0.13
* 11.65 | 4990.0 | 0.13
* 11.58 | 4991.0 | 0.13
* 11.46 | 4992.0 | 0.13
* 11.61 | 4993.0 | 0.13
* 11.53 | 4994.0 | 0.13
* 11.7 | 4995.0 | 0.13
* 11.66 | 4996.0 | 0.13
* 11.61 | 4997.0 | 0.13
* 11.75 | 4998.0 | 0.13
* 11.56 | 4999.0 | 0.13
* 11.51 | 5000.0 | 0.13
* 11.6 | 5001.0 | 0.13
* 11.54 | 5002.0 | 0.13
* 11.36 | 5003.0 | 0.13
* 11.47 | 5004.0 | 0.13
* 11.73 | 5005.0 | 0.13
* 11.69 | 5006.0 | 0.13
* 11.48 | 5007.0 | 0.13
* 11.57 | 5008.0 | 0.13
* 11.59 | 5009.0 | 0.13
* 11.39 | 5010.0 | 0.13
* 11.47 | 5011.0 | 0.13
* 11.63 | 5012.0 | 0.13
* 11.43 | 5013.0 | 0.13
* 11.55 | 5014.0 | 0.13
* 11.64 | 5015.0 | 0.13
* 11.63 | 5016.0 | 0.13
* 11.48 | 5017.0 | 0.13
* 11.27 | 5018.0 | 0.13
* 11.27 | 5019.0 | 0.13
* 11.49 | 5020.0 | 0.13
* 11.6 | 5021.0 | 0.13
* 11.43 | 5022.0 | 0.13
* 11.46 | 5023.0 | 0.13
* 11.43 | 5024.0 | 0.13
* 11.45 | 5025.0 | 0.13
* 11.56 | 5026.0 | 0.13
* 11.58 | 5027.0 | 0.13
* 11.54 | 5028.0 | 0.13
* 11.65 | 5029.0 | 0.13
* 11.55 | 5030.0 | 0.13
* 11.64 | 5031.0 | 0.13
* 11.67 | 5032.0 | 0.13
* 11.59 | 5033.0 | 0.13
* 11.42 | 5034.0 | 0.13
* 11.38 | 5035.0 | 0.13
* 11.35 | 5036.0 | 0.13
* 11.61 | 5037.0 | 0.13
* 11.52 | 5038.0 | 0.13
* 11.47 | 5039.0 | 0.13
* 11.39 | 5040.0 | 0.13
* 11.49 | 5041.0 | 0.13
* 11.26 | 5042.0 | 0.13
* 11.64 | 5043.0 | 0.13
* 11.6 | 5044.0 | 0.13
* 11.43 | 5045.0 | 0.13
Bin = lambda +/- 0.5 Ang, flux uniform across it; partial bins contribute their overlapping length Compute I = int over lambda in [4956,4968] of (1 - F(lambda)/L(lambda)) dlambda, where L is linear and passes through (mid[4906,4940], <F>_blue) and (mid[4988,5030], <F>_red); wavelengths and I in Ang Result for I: 0.1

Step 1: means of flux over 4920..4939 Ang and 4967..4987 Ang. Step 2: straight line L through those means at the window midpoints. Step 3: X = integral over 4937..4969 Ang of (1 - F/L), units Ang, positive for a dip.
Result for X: -0.02 Ang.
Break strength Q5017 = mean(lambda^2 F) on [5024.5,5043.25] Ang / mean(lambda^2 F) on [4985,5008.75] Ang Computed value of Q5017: 1.01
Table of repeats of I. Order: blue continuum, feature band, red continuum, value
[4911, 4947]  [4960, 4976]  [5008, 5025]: 0.0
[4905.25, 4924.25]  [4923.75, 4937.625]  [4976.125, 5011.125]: 0.0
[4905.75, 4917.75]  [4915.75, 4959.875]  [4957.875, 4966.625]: 0.1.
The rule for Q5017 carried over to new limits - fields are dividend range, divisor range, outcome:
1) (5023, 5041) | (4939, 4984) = 1.02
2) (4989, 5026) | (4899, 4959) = 1.02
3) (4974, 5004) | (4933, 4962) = 1.01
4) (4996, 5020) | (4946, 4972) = 1.01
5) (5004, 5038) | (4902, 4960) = 1.02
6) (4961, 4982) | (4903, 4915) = 1.01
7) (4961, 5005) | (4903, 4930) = 1.01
